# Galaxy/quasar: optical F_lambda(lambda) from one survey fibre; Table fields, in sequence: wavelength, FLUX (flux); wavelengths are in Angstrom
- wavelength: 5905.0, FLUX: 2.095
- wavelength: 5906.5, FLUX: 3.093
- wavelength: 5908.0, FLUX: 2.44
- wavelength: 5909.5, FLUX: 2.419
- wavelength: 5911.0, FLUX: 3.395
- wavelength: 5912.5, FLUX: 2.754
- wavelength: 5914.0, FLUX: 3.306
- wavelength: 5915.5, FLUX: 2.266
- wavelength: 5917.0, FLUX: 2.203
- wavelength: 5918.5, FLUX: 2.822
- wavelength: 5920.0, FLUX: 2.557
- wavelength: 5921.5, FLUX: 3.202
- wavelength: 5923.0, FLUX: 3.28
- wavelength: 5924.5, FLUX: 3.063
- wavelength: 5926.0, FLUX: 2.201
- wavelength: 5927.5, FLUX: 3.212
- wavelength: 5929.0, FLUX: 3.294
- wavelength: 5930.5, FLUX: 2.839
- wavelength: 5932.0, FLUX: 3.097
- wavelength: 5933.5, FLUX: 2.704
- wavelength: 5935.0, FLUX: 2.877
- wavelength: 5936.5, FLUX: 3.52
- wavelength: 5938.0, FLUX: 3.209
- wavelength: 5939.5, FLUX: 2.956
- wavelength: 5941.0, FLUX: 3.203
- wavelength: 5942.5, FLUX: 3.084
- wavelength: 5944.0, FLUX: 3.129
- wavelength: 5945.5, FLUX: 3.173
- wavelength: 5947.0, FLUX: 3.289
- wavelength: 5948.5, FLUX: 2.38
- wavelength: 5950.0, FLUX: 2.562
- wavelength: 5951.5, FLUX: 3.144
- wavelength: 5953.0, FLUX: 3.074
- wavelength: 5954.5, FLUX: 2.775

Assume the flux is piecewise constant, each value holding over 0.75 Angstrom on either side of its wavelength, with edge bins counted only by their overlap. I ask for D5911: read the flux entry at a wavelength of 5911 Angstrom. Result 3.395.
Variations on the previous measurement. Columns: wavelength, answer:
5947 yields 3.289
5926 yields 2.201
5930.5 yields 2.839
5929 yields 3.294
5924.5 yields 3.063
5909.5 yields 2.419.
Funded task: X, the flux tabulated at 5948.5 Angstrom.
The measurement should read 2.38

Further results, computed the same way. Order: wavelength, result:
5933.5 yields 2.704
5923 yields 3.28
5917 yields 2.203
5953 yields 3.074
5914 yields 3.306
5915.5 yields 2.266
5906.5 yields 3.093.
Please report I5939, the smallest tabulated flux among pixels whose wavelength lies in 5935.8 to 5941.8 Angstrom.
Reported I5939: 2.956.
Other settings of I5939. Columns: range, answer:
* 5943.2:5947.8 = 3.129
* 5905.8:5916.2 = 2.266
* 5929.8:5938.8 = 2.704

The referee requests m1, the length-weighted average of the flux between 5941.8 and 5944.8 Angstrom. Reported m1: 3.11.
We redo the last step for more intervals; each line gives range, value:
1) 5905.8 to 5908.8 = 2.76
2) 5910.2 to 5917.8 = 2.78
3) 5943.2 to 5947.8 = 3.19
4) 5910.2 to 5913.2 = 3.07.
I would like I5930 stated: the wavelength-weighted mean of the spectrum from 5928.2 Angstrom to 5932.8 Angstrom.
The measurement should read 3.07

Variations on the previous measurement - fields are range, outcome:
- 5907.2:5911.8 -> 2.76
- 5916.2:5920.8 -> 2.53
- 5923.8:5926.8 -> 2.63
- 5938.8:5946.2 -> 3.11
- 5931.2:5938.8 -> 3.08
